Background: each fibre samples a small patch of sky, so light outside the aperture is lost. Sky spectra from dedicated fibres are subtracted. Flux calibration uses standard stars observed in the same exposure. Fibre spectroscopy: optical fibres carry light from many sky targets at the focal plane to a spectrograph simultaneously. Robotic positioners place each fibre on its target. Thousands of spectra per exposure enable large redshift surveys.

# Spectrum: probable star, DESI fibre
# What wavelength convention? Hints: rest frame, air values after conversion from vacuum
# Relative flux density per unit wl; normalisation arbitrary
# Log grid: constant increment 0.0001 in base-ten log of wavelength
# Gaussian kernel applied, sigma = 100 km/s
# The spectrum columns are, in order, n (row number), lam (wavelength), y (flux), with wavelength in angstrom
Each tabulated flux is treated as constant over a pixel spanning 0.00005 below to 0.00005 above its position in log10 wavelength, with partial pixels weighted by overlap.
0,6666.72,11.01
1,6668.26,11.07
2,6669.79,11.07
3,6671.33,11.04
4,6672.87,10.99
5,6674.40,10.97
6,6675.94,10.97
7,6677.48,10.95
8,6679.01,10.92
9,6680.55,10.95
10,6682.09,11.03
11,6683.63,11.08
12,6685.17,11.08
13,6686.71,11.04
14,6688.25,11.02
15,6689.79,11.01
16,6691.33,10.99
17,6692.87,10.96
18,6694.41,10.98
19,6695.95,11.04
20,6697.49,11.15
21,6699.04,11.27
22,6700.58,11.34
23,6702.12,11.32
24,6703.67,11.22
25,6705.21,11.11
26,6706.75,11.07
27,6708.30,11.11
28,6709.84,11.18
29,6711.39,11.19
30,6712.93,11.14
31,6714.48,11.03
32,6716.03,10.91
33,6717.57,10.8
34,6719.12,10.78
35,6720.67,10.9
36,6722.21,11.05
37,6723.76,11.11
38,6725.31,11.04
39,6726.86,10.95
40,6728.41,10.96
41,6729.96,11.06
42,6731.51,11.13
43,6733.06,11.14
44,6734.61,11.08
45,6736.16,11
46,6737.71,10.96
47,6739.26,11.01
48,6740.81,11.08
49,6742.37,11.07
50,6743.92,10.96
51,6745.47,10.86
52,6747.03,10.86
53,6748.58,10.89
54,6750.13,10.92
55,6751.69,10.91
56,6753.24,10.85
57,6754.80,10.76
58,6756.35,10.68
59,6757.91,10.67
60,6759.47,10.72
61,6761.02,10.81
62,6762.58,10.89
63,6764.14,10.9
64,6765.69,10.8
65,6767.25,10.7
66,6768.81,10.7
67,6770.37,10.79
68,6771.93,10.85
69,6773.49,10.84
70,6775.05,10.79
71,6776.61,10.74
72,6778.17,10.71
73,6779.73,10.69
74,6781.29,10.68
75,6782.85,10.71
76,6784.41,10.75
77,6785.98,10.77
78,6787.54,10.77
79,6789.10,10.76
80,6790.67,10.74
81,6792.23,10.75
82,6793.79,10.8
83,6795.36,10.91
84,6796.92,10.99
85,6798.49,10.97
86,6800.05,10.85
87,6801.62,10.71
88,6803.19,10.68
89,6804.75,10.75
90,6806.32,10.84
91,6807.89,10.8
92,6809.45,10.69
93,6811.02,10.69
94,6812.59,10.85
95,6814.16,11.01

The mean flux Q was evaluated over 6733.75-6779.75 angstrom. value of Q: 10.9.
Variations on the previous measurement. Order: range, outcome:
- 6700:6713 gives 11.2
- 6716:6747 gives 11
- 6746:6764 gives 10.8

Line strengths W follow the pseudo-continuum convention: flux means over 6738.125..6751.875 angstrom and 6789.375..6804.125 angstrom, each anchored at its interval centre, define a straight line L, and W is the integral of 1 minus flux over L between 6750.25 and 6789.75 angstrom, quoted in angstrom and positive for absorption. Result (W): 0.4 angstrom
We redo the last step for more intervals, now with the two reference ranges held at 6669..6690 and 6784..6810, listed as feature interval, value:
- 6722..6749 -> -0.3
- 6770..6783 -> 0.1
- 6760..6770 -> 0.1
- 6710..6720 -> 0.0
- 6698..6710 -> -0.3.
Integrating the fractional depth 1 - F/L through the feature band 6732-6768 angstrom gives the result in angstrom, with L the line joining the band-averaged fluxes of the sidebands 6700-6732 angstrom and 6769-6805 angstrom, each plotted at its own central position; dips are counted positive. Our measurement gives 0.12 angstrom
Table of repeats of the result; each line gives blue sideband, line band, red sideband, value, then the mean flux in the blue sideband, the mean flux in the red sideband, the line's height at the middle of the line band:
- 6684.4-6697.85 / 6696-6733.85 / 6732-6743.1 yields -0.14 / 11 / 11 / 11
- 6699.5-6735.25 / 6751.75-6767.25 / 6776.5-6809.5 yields 0.17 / 11.1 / 10.8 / 10.9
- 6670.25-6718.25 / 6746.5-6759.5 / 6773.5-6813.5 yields 0.10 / 11.1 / 10.8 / 10.9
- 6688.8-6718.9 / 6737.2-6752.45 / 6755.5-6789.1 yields -0.08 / 11.1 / 10.8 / 10.9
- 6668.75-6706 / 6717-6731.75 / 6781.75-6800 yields 0.00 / 11.1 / 10.8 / 11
